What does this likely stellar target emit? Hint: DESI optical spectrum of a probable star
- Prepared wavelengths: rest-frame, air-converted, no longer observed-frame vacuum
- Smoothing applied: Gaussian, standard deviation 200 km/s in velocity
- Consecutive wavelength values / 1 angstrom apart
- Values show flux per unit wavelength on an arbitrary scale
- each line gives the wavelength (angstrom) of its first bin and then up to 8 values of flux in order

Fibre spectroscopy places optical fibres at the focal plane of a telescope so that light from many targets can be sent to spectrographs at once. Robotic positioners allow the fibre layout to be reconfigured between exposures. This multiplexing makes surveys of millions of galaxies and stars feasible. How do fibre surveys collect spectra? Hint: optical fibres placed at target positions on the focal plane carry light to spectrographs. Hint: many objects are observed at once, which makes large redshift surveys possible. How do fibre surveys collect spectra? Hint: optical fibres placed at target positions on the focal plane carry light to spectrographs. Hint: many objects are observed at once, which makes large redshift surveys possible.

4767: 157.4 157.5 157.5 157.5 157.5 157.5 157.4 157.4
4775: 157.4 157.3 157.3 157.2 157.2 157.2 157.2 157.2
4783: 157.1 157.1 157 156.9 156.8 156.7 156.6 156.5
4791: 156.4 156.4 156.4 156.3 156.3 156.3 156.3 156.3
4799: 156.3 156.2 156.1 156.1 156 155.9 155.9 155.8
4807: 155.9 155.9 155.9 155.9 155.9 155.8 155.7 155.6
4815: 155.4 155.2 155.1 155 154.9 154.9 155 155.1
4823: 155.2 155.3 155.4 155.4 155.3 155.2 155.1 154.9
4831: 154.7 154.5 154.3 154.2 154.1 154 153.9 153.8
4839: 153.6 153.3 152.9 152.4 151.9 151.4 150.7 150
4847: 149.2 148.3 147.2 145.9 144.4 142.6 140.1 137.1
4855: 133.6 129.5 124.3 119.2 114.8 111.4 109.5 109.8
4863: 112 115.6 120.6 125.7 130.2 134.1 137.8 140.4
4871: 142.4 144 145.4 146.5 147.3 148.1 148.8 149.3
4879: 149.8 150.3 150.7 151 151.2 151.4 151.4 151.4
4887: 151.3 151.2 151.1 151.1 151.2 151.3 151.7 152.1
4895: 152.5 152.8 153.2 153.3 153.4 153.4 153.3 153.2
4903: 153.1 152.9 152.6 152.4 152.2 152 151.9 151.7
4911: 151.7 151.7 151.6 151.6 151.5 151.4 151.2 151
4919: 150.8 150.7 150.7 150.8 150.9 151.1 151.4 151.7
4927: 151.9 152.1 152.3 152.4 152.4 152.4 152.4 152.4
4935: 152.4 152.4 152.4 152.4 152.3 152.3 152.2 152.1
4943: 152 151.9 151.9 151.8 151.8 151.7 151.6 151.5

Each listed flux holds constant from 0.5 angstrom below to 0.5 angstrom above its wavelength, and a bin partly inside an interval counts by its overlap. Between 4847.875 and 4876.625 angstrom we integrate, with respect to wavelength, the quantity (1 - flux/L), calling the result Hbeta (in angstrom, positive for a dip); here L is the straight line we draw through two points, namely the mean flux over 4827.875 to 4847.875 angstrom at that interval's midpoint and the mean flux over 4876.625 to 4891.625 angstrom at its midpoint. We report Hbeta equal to 3.7 angstrom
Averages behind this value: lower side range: 153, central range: 133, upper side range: 151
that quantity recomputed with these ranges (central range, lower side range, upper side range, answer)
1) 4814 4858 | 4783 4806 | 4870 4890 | 0.7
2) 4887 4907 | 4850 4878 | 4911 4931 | -1.3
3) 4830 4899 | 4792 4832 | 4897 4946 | 4.5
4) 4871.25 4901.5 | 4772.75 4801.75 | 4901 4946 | 0.5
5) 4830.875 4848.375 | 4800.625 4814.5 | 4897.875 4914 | 0.2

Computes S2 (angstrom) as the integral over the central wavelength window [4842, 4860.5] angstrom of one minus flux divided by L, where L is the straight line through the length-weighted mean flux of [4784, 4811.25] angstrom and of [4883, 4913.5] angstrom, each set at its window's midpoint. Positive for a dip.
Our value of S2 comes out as 1.8 angstrom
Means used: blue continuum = 156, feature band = 139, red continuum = 152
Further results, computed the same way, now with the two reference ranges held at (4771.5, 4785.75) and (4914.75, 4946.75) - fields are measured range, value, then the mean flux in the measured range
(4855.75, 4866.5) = 2.6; 117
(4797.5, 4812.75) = 0.0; 156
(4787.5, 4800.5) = 0.0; 156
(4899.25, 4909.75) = 0.0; 153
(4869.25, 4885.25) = 0.6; 148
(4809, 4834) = 0.1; 155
